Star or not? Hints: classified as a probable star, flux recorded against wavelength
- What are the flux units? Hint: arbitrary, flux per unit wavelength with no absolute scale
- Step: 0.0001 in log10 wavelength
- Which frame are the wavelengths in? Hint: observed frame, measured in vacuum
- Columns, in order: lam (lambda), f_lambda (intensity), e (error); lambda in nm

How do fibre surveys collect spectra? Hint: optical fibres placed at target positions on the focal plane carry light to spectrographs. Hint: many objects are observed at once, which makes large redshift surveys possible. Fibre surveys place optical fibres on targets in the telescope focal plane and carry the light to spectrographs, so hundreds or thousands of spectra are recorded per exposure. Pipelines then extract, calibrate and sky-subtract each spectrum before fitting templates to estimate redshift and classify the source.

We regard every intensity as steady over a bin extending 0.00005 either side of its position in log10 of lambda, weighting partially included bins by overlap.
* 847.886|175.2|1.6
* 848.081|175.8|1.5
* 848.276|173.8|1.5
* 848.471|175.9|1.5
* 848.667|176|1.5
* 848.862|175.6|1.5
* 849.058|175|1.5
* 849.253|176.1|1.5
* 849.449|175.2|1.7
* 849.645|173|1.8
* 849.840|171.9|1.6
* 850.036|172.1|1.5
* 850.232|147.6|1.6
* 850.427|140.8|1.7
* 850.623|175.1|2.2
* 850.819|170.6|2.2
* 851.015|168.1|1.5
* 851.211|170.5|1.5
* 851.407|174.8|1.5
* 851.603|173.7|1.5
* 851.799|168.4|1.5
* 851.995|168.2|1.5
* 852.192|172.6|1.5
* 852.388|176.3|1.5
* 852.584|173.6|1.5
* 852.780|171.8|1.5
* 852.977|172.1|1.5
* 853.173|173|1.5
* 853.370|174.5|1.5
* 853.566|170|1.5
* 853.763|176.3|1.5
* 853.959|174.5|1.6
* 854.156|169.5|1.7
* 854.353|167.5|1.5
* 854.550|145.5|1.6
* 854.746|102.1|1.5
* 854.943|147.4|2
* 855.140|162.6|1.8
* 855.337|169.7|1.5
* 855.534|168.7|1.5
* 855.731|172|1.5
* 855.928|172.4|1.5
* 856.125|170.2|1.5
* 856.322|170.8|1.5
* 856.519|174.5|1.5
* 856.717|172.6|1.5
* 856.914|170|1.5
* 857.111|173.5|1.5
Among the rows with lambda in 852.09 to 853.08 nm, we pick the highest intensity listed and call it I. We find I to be 176.3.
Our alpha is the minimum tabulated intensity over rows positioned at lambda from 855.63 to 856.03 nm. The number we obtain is 172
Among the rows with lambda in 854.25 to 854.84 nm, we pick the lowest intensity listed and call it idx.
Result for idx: 102.1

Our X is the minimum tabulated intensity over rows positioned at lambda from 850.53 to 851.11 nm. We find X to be 168.1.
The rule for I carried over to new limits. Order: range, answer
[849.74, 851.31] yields 175.1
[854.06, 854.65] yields 169.5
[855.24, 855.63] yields 169.7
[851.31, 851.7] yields 174.8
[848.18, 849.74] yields 176.1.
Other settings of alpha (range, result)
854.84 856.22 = 147.4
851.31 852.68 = 168.2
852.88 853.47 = 172.1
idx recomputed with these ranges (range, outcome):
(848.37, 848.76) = 175.9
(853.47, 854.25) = 169.5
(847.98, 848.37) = 173.8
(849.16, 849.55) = 175.2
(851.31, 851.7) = 173.7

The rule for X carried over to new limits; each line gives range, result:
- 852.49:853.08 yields 171.8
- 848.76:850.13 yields 171.9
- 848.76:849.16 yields 175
